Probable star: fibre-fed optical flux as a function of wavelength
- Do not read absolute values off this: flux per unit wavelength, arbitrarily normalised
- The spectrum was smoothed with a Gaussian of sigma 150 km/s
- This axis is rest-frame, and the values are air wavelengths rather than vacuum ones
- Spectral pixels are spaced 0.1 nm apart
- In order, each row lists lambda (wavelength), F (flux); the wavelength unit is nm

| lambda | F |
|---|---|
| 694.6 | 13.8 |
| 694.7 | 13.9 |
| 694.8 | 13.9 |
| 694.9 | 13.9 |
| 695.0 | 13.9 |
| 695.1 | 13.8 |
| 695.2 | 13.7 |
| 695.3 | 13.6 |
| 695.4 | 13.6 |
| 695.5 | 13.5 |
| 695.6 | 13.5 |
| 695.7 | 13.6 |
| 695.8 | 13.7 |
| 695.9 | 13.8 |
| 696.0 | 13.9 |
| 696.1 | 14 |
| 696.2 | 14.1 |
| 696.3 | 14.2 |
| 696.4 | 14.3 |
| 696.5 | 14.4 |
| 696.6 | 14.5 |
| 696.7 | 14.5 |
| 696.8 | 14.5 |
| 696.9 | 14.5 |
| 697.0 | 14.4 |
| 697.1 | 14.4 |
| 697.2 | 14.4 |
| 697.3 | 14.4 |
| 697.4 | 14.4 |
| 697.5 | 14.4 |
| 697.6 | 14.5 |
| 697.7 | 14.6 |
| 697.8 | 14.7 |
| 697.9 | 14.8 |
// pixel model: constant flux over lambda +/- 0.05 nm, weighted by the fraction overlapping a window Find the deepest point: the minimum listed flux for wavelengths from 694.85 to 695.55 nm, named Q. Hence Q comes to 13.5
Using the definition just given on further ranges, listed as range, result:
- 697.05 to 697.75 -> 14.4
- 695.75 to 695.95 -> 13.7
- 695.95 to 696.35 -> 13.9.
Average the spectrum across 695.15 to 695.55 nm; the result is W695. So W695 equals 13.6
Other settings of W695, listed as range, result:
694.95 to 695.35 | 13.8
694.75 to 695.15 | 13.9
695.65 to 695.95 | 13.7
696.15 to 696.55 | 14.2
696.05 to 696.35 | 14.1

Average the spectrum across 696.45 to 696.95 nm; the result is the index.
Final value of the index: 14.5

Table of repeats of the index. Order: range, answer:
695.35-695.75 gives 13.6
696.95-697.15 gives 14.4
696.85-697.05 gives 14.4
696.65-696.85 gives 14.5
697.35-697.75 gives 14.5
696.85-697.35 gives 14.4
